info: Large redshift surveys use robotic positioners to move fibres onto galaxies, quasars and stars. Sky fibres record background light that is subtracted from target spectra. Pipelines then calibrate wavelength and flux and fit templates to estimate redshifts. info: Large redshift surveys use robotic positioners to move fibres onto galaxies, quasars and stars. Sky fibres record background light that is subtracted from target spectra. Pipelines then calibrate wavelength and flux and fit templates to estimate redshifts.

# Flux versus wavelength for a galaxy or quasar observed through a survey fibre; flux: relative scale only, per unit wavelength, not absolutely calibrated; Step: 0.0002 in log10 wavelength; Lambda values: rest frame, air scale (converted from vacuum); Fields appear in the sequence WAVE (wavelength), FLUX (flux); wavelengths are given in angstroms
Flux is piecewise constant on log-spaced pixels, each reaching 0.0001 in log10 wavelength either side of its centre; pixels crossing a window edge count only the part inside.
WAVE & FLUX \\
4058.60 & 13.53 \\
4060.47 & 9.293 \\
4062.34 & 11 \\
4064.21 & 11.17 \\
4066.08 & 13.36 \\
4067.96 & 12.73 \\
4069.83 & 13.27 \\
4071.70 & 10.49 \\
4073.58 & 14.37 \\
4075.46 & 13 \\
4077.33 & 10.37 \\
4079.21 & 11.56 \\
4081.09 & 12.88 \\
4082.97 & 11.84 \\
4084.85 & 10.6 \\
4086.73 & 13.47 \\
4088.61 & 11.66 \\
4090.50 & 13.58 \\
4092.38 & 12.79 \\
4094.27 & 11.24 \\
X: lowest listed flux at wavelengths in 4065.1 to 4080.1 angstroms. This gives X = 10.37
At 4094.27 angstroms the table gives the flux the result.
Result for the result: 11.24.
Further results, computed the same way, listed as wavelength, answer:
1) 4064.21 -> 11.17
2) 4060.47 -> 9.293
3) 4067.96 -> 12.73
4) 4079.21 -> 11.56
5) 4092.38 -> 12.79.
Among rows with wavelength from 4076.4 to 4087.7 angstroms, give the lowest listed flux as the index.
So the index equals 10.37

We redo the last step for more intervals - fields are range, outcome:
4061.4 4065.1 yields 11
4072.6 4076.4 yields 13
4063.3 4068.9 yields 11.17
